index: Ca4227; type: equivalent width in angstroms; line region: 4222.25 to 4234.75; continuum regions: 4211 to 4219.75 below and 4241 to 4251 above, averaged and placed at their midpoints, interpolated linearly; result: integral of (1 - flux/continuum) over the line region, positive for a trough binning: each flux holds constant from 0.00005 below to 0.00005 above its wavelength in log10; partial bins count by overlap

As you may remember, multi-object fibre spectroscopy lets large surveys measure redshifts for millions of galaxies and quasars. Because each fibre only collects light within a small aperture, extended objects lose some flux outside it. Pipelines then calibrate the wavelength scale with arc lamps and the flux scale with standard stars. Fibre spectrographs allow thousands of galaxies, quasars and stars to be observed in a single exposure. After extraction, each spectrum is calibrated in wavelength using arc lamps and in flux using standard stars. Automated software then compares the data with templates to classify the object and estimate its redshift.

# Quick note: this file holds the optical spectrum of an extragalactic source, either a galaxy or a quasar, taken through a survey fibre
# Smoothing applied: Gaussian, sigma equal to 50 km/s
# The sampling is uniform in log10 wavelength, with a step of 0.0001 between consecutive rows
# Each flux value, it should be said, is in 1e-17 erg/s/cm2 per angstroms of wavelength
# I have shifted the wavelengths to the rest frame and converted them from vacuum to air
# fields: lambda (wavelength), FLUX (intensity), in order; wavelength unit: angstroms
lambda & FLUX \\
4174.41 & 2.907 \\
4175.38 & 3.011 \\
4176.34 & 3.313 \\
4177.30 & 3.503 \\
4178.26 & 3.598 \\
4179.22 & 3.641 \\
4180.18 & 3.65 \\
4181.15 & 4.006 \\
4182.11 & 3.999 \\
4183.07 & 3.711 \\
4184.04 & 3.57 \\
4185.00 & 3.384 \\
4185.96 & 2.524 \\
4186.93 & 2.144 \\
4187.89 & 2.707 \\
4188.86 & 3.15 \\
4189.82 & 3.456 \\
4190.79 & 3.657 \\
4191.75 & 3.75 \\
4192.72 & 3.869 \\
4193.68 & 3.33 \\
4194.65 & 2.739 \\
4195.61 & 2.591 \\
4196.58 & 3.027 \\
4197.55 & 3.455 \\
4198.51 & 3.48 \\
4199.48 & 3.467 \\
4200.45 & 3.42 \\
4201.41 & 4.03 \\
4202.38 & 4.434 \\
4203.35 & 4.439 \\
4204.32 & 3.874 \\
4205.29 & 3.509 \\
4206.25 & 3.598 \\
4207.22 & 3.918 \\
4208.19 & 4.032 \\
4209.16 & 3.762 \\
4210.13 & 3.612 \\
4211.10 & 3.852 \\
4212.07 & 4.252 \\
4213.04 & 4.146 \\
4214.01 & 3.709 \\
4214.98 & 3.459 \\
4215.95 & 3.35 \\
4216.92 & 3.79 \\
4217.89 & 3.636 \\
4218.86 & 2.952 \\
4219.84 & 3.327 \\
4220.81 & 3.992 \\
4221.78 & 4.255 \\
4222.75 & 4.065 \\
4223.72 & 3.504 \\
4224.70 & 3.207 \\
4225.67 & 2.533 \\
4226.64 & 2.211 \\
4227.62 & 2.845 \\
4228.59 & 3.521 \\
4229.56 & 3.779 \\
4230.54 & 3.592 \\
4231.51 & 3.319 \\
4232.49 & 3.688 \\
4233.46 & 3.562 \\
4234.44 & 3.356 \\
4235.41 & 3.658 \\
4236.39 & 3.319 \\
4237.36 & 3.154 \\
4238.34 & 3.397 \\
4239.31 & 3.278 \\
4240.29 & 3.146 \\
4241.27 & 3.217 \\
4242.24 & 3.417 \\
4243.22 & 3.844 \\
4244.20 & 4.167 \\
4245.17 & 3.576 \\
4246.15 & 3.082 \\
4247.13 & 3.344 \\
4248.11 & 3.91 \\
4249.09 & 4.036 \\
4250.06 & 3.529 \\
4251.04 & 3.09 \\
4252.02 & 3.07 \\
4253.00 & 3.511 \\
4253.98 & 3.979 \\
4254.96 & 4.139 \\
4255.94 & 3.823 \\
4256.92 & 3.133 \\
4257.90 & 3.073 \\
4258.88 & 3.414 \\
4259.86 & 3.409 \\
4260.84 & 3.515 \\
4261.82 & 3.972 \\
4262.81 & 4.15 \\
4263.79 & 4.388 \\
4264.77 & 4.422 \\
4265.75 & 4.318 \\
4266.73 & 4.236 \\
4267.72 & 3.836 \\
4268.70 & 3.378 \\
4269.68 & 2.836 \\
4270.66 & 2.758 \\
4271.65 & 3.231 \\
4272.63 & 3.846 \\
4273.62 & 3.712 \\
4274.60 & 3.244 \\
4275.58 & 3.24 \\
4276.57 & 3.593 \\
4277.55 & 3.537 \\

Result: 1.07 angstroms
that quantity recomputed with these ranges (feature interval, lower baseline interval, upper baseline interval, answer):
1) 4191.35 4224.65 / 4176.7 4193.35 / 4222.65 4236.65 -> -2.8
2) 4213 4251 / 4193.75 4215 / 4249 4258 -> 1.3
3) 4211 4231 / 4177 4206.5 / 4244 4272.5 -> 0.1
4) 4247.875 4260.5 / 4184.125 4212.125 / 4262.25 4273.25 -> 0.6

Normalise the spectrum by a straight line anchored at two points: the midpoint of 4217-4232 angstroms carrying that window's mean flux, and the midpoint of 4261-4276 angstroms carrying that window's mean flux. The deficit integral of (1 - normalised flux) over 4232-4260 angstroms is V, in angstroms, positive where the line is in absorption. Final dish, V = 0.39 angstroms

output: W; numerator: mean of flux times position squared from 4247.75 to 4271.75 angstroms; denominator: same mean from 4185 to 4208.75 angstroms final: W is 1.09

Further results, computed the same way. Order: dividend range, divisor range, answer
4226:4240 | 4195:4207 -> 0.93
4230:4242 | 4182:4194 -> 1.05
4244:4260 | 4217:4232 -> 1.06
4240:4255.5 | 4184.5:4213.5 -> 1.04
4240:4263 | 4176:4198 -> 1.10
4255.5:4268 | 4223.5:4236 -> 1.18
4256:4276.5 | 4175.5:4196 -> 1.12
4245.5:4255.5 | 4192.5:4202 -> 1.10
